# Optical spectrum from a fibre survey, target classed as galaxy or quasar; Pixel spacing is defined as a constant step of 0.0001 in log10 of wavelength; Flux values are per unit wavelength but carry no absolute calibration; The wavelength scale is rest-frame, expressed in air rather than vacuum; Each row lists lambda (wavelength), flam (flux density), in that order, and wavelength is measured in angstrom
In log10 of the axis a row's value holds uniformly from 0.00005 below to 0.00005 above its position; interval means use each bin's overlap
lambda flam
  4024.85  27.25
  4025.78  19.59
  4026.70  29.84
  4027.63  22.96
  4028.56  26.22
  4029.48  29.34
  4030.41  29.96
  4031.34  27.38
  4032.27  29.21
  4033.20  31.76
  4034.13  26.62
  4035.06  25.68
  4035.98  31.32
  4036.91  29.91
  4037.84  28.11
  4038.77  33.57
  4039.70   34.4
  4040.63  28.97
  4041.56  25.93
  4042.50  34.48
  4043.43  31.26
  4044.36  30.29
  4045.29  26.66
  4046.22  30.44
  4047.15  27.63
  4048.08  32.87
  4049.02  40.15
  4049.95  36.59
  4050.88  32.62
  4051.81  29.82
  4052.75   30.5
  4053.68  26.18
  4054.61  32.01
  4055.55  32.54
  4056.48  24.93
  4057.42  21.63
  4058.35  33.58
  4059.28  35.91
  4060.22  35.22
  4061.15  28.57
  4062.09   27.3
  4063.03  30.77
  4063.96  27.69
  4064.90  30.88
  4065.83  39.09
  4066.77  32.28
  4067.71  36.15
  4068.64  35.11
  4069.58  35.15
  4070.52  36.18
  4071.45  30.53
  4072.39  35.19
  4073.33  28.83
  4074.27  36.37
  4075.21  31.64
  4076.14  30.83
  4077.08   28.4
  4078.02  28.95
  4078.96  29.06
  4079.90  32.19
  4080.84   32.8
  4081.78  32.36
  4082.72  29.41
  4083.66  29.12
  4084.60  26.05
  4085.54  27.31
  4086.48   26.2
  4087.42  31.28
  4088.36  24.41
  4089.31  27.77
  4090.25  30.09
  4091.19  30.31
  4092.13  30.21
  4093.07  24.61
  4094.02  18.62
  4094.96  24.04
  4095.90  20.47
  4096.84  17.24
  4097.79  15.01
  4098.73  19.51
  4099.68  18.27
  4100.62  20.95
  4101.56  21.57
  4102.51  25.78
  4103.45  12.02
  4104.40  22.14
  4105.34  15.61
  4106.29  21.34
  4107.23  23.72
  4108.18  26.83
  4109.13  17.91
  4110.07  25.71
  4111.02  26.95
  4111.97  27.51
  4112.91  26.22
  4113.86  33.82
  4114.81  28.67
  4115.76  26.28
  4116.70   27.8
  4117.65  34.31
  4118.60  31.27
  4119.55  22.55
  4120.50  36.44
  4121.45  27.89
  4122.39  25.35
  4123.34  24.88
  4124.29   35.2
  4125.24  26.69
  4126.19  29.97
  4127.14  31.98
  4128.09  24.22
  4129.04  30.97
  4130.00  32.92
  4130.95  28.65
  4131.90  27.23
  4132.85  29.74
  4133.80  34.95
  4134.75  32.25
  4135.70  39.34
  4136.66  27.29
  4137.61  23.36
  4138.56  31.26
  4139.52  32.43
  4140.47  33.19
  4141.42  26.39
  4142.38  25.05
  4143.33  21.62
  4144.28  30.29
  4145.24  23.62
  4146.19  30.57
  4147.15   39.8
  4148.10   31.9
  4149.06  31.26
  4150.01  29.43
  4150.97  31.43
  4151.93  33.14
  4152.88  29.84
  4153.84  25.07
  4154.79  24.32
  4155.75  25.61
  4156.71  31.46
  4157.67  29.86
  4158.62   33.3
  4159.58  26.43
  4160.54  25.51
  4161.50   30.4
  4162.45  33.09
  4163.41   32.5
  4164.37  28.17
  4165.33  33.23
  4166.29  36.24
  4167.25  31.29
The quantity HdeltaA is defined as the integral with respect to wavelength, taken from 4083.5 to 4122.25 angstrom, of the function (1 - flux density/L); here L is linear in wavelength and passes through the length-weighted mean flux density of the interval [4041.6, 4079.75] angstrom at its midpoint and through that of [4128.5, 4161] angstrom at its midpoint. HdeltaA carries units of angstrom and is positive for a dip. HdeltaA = 7.2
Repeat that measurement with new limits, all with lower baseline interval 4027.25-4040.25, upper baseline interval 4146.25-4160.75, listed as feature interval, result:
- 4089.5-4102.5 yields 3.1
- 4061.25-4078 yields -1.7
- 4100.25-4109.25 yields 2.6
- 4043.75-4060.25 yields -1.0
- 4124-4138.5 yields -0.2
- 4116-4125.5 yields 0.2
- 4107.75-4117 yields 0.9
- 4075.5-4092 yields 0.1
